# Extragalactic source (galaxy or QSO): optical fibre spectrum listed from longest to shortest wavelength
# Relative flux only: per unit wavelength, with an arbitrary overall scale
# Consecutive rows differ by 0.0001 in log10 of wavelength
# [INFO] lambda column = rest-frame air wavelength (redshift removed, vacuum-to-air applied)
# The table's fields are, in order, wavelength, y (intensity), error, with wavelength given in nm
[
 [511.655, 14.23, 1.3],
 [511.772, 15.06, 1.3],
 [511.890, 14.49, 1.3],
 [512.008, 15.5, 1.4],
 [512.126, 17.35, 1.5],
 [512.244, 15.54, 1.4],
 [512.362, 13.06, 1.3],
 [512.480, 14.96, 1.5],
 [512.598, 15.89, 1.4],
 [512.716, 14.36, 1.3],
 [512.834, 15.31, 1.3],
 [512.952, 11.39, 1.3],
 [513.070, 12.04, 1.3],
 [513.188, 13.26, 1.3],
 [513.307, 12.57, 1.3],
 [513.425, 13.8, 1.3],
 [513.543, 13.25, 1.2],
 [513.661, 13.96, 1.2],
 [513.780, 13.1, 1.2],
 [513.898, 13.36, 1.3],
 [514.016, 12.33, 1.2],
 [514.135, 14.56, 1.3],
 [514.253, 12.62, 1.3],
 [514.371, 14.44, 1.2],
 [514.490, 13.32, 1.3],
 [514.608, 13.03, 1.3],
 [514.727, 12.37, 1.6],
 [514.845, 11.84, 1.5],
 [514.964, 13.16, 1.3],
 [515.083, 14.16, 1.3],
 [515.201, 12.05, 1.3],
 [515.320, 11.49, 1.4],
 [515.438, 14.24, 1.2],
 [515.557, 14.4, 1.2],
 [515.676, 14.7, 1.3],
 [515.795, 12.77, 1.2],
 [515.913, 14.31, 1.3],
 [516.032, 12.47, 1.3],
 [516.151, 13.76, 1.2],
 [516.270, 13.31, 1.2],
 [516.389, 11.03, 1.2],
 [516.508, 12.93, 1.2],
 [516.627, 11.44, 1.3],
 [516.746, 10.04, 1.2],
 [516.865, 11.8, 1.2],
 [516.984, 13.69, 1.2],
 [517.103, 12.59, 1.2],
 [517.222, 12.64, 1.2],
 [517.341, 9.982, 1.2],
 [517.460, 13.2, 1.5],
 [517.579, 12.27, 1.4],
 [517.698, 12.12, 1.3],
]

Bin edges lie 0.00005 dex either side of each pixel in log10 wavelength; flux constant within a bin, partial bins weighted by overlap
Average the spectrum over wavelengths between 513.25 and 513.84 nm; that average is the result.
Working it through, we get 13.3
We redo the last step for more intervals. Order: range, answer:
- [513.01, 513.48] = 12.9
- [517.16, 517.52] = 12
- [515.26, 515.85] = 13.5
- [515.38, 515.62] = 14.3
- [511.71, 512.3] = 15.6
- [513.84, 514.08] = 12.9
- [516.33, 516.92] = 11.4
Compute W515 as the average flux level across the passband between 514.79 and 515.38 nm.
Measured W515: 12.6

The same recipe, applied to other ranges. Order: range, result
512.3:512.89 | 14.7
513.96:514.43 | 13.5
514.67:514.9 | 12.1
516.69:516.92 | 10.9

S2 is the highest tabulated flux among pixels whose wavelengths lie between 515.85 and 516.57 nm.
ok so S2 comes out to 14.31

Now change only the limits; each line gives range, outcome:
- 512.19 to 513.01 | 15.89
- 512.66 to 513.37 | 15.31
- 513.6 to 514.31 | 14.56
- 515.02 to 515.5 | 14.24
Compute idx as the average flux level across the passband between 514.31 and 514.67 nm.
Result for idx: 13.6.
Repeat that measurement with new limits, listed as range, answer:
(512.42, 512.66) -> 15.4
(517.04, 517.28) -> 12.6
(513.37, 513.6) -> 13.5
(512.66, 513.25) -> 13.3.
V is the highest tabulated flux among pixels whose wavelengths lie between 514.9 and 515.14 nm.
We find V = 14.16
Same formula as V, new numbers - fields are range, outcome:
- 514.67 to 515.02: 13.16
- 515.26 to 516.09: 14.7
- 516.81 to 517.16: 13.69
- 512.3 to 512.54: 14.96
